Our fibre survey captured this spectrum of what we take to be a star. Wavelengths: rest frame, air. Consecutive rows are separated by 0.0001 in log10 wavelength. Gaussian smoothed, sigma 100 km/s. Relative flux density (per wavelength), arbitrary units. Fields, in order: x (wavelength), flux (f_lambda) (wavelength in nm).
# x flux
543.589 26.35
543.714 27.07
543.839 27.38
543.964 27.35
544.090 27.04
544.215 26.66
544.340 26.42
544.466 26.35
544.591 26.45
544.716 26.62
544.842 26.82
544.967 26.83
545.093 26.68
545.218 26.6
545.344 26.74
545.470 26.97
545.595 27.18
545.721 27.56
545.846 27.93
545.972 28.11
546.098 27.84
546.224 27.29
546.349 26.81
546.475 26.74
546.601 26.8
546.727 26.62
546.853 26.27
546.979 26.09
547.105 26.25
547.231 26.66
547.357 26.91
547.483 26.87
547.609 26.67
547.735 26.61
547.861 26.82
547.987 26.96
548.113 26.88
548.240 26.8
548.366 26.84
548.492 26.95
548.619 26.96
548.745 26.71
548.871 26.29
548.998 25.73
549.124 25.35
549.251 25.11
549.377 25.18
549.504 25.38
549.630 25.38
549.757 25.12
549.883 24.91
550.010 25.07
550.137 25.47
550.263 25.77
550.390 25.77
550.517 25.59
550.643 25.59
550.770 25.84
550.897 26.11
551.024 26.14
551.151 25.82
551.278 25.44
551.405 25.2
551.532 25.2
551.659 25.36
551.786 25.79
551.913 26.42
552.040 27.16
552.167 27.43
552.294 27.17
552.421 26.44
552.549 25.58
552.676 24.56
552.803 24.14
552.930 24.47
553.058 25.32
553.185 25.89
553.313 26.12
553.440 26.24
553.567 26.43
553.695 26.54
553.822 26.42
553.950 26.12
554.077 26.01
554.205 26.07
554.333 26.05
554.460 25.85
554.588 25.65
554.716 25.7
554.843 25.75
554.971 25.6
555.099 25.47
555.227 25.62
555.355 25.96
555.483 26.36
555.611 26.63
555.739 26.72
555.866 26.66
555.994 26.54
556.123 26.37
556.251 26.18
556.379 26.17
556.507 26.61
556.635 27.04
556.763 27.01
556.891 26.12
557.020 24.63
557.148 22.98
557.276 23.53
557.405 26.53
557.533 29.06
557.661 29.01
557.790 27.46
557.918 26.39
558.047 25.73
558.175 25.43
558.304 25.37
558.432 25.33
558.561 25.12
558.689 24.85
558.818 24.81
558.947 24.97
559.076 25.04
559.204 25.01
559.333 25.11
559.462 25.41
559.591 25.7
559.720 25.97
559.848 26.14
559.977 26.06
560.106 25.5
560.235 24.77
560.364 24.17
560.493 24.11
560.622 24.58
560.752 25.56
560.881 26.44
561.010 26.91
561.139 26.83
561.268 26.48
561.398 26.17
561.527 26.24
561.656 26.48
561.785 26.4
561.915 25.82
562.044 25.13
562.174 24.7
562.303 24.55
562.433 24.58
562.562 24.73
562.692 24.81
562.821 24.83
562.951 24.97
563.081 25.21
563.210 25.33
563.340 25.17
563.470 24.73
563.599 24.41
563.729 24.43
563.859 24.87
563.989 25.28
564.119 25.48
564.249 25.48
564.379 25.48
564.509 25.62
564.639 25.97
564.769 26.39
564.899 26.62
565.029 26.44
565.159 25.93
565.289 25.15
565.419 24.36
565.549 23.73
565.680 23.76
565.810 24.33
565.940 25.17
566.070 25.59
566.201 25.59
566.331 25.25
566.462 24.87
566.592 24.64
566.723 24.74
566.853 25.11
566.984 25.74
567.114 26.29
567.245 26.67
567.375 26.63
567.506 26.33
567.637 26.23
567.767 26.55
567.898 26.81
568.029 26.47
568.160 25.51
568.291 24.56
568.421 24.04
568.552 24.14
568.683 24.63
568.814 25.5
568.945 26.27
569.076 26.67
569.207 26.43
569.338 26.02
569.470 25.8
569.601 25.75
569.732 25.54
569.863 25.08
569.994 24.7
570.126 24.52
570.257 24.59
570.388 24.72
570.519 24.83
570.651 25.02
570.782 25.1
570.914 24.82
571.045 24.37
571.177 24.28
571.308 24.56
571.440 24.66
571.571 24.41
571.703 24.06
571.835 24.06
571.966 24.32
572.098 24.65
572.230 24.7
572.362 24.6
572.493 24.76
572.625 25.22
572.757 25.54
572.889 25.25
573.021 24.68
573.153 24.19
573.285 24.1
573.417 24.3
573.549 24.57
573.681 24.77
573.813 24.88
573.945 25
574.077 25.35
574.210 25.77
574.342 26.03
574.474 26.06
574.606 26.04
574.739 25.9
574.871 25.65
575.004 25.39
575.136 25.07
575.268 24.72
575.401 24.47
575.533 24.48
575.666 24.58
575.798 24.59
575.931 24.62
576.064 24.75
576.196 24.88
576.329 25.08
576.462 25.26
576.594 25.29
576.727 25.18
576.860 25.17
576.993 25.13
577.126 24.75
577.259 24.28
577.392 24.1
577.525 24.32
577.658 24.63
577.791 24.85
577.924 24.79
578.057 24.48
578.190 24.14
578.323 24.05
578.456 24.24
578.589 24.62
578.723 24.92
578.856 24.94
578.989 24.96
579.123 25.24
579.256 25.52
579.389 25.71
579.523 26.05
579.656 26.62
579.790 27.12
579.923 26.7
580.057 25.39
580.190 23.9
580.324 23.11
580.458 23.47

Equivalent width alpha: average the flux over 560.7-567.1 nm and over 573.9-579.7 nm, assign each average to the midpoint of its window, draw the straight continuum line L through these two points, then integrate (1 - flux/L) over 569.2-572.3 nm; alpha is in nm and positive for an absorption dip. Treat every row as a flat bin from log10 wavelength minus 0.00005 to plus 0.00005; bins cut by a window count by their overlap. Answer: 0.04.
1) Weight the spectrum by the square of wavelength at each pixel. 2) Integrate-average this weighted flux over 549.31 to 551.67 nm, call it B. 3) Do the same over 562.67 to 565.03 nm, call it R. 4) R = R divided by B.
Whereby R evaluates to 1.04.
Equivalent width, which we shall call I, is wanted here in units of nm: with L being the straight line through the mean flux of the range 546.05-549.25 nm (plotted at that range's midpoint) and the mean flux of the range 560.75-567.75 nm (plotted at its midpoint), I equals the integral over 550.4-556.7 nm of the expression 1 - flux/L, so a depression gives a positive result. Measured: 0.05 nm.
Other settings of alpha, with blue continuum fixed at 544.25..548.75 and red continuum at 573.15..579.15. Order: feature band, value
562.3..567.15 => 0.093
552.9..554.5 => 0.023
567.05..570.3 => -0.038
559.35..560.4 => 0.019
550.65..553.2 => 0.070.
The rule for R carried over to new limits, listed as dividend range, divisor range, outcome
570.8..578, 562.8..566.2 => 1.02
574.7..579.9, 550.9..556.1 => 1.05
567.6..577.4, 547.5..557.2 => 1.04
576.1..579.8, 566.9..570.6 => 1.01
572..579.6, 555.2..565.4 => 1.03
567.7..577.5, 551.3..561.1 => 1.03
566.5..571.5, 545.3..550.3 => 1.03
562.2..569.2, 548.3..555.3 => 1.03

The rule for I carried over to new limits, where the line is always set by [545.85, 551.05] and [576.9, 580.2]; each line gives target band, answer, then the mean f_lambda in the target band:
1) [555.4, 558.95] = -0.020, 26.1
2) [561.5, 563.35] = 0.033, 25.2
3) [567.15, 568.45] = -0.028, 26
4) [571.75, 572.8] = 0.025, 24.7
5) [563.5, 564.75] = 0.019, 25.3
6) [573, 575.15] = 0.004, 25.2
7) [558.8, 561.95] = 0.019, 25.6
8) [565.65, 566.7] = 0.026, 24.9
